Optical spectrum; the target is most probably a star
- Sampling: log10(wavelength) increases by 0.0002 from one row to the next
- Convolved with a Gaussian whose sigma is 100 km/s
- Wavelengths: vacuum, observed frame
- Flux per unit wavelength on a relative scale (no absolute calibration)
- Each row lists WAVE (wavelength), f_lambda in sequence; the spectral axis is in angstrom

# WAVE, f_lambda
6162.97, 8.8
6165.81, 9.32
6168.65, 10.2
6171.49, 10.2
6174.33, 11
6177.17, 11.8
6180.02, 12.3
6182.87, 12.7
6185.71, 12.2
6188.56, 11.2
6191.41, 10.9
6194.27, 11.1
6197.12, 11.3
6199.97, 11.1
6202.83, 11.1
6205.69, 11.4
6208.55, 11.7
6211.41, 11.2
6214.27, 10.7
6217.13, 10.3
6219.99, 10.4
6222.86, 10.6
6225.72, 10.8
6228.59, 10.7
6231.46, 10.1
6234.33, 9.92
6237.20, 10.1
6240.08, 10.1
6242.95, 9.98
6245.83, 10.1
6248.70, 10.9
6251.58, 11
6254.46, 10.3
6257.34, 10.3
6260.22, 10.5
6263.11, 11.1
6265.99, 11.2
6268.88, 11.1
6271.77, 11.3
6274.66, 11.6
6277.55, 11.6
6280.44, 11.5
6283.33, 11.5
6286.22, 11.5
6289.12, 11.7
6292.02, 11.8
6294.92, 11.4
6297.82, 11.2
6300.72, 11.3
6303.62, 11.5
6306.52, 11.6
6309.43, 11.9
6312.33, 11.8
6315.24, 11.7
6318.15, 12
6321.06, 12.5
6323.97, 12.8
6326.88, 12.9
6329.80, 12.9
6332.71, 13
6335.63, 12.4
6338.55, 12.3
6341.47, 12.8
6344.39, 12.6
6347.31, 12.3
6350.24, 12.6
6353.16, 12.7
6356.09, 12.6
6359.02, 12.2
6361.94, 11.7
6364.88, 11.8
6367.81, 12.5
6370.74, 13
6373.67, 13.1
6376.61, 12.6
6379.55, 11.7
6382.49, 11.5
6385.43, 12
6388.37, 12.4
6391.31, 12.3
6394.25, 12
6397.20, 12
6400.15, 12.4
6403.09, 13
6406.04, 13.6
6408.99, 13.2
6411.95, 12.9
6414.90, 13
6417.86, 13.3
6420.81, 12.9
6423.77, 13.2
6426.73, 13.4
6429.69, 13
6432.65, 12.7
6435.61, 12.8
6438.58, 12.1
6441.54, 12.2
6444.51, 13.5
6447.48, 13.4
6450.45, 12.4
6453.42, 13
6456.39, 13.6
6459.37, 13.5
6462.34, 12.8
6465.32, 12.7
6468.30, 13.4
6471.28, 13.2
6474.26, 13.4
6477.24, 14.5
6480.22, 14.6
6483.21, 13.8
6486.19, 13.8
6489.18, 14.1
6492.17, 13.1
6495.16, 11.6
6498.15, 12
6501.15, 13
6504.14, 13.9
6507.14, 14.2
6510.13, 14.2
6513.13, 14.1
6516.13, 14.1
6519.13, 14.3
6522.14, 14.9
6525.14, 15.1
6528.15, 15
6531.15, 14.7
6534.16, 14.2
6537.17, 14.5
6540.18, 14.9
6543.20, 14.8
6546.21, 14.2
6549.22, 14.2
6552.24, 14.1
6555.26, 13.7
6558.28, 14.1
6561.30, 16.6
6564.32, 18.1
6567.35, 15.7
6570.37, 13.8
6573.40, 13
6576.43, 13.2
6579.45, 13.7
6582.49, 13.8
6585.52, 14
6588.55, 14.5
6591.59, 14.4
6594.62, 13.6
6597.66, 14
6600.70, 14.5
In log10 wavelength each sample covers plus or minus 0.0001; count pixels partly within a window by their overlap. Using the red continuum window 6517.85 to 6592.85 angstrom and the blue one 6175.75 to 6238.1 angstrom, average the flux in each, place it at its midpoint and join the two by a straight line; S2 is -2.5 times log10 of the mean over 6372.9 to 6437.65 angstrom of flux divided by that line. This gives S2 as 0.03 mag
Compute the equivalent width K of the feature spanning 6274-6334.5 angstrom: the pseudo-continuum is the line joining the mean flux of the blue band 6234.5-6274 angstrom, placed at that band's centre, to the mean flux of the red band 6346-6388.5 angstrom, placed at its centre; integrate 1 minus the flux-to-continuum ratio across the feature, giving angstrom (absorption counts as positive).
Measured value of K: -2.8 angstrom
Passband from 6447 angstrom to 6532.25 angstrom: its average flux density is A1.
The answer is 13.7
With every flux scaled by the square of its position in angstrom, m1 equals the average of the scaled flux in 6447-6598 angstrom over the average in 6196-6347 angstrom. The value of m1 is 1.33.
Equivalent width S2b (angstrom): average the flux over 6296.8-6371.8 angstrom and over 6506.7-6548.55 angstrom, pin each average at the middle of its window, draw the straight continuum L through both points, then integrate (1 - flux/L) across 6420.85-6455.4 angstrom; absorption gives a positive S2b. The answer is 1.5 angstrom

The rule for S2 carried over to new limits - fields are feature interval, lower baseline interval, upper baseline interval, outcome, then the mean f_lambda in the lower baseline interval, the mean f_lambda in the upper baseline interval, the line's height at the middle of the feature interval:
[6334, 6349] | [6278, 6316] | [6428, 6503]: -0.04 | 11.6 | 13.1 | 12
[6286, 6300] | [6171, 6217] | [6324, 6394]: 0.05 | 11.4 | 12.4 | 12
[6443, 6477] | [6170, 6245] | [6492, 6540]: 0.02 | 10.9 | 14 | 13.4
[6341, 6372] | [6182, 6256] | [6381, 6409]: -0.03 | 10.8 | 12.4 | 12.1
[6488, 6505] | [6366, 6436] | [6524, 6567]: 0.10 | 12.7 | 14.9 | 14.1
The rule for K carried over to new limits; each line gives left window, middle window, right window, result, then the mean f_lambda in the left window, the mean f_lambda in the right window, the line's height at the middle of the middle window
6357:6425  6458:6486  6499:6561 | 0.1 angstrom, 12.5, 14.3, 13.6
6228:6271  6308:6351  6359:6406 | -3.1 angstrom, 10.5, 12.3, 11.6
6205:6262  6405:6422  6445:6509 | -0.7 angstrom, 10.5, 13.3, 12.6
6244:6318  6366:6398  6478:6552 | 0.5 angstrom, 11.3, 14.1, 12.5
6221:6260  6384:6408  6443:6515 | -0.2 angstrom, 10.4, 13.4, 12.4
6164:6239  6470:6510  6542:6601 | 0.4 angstrom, 10.9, 14.4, 13.6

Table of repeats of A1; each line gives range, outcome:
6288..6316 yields 11.6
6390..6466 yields 12.9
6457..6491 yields 13.6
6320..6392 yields 12.4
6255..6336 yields 11.7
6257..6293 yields 11.3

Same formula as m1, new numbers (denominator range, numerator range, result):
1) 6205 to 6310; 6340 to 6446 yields 1.20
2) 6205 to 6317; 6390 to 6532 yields 1.29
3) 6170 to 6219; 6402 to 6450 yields 1.24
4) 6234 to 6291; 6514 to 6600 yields 1.46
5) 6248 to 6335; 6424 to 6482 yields 1.19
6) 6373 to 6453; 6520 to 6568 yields 1.22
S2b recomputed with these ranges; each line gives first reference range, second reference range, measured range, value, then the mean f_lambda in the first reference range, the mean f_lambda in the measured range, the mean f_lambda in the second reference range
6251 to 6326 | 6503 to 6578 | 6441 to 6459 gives 0.47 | 11.5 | 13.1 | 14.5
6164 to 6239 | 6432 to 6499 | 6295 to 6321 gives 0.36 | 10.9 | 11.7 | 13.2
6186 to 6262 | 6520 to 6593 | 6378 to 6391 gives 0.64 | 10.7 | 11.9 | 14.5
